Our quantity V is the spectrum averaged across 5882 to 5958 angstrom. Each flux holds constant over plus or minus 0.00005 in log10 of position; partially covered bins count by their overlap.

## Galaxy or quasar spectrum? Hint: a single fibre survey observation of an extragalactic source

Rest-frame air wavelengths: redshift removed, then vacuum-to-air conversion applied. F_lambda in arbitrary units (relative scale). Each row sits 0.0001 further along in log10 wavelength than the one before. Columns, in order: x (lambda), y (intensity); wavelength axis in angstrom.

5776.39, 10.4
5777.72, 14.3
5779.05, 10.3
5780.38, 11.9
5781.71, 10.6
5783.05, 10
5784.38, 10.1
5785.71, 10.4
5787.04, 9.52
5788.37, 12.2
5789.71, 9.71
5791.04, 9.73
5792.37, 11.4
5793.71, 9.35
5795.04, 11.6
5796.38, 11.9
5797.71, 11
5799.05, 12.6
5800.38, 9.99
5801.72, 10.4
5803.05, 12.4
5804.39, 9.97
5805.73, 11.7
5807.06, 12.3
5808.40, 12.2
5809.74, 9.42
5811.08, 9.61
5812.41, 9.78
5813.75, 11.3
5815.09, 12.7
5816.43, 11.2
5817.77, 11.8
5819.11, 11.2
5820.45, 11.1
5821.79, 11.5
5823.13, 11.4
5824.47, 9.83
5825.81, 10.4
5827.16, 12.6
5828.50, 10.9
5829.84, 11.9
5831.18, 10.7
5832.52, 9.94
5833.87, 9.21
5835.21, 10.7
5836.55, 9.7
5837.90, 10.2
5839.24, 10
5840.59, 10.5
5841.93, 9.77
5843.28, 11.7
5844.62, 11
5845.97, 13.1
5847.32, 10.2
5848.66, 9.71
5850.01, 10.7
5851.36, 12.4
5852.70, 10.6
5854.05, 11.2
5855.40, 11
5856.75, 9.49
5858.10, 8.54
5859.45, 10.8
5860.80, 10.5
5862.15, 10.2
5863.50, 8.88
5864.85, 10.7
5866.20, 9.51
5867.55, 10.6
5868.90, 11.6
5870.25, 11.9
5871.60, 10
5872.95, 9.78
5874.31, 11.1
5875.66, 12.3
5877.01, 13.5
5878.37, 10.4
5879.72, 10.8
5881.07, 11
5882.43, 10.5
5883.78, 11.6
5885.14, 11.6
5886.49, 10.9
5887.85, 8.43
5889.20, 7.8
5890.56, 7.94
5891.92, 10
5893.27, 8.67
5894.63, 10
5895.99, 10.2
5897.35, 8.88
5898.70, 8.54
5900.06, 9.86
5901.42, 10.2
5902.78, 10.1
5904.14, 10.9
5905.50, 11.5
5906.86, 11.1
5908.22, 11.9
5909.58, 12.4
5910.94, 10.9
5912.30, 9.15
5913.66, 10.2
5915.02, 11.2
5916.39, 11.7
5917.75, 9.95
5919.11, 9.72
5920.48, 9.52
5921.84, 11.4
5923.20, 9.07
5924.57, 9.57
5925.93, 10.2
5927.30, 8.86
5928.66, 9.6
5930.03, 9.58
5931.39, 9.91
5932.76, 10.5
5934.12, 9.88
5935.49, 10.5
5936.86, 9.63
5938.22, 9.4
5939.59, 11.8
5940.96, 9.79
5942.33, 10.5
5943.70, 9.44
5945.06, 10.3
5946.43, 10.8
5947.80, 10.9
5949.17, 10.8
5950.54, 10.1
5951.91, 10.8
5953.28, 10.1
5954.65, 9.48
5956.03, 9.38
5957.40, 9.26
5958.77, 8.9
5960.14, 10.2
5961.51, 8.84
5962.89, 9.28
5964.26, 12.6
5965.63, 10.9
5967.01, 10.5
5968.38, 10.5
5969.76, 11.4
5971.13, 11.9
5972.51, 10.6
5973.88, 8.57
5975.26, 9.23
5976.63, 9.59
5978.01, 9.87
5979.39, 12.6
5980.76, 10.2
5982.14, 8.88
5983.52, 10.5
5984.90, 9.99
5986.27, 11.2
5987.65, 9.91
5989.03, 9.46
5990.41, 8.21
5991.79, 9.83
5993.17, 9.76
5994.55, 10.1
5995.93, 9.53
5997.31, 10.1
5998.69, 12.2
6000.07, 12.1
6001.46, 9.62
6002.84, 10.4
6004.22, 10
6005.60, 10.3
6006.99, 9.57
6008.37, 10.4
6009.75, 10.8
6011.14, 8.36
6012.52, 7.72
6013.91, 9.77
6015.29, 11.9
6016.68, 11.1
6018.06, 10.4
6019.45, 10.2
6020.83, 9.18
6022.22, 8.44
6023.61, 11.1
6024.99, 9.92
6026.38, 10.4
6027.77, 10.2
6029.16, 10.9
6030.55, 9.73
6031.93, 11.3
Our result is 10.1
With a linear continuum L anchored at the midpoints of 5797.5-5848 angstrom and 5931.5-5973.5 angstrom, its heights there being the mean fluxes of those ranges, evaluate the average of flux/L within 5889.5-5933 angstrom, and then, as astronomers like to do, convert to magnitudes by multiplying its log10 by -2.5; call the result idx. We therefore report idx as 0.044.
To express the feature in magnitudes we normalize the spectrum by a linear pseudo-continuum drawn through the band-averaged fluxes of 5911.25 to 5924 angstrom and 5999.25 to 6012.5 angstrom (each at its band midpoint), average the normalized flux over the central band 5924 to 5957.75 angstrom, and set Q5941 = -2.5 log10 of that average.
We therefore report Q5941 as 0.01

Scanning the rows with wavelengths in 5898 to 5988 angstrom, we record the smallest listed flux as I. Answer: 8.54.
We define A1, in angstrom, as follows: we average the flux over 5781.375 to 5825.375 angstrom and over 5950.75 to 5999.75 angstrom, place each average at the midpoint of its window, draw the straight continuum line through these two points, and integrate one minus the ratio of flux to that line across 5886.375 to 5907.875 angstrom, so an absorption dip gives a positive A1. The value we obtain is 1.6 angstrom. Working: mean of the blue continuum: 10.9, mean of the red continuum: 10.1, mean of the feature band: 9.69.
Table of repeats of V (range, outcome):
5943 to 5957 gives 10.2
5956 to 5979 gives 10.1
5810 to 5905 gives 10.5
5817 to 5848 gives 10.8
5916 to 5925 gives 10.1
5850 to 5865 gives 10.4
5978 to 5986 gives 10.4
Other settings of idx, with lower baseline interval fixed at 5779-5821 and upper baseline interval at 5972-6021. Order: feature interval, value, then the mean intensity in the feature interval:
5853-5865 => 0.06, 10.1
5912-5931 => 0.04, 10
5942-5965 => 0.02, 10.1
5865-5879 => -0.04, 11.1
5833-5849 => 0.03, 10.5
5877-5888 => -0.04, 10.9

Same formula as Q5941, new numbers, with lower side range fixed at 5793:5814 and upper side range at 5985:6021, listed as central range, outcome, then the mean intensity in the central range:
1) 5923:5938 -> 0.069 mag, 9.77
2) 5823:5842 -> 0.033 mag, 10.5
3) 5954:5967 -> 0.041 mag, 9.9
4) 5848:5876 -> 0.019 mag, 10.5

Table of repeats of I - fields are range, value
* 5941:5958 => 9.26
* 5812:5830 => 9.78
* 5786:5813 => 9.35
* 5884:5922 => 7.8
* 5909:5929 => 8.86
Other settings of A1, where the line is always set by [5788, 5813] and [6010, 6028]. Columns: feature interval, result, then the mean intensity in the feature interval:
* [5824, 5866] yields 0.6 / 10.5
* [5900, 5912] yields -0.6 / 11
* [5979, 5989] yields -0.3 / 10.3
